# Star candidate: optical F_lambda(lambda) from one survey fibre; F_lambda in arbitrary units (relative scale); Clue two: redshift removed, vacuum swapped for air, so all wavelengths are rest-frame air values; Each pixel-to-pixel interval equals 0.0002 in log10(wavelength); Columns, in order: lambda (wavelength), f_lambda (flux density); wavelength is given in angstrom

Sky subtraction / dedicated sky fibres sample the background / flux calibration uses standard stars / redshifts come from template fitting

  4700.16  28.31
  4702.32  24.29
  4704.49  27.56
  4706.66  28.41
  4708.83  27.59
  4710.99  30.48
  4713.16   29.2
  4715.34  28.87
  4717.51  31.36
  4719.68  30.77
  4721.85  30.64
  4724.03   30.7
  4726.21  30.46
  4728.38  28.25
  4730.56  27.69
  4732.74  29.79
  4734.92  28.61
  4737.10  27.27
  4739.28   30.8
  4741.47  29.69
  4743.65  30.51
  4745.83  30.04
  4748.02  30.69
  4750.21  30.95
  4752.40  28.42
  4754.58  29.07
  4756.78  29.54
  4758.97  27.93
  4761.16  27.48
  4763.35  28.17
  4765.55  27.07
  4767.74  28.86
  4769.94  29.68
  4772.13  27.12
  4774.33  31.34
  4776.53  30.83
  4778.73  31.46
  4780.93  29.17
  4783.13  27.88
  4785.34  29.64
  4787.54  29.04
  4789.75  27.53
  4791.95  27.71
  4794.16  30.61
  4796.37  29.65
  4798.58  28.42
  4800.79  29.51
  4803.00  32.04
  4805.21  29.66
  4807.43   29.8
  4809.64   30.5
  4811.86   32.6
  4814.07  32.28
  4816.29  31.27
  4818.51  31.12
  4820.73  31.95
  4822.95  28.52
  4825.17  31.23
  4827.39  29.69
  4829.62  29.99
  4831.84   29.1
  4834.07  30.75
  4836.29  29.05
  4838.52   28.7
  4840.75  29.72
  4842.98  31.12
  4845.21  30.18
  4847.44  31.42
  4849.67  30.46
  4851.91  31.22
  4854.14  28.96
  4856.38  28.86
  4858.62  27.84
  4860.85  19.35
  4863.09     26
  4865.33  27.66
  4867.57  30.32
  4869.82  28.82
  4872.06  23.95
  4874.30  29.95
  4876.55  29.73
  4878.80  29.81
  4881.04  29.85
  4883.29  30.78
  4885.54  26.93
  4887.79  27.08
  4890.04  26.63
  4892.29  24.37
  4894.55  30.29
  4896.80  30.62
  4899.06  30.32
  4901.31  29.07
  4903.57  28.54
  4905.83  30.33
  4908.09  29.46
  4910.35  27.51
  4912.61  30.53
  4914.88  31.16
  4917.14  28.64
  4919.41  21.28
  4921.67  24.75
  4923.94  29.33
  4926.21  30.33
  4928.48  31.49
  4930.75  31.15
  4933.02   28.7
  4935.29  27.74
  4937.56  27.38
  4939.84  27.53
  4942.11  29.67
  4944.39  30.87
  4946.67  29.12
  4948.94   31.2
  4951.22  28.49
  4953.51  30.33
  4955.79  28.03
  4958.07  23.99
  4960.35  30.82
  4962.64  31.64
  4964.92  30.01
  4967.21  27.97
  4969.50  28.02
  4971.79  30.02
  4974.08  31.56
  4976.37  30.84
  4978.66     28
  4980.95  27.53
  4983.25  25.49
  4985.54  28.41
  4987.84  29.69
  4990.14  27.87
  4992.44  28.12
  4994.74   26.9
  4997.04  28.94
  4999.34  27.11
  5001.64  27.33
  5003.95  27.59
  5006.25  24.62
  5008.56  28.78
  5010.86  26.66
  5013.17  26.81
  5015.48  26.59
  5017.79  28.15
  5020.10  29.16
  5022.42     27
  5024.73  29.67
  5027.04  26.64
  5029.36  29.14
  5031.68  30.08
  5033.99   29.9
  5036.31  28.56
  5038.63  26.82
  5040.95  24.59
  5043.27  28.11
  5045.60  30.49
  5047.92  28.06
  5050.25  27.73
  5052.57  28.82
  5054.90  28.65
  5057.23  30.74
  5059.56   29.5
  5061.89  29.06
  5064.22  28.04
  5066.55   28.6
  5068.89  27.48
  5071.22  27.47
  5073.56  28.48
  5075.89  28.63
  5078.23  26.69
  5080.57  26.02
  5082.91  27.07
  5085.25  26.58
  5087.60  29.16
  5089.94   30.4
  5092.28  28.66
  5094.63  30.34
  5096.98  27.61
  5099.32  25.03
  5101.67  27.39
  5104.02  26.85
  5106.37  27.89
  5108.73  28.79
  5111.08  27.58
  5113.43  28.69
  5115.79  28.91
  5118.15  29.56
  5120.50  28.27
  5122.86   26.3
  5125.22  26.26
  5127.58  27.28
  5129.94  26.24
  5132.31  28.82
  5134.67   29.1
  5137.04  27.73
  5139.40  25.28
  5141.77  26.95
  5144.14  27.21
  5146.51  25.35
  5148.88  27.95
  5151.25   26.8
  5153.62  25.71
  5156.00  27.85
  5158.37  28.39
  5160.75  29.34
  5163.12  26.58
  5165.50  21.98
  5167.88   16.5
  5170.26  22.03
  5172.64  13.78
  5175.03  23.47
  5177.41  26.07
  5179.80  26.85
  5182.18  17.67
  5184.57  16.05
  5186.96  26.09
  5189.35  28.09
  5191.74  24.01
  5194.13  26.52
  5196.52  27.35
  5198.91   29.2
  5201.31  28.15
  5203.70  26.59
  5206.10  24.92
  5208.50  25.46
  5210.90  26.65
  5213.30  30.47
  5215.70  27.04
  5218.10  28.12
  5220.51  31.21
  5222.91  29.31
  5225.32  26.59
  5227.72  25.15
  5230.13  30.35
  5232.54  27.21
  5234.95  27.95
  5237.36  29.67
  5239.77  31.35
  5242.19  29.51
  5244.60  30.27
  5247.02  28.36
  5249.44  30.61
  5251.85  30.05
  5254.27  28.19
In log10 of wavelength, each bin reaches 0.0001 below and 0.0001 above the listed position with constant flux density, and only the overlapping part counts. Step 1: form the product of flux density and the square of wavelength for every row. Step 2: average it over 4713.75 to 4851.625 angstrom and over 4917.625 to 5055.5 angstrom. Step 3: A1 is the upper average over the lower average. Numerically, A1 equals 1.03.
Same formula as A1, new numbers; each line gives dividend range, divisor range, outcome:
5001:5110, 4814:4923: 1.05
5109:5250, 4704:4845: 1.06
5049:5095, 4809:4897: 1.06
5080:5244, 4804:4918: 1.03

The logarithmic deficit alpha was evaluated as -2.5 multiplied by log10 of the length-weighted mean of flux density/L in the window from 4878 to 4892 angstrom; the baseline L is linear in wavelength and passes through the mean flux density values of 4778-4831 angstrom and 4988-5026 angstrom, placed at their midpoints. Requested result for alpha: 0.03 mag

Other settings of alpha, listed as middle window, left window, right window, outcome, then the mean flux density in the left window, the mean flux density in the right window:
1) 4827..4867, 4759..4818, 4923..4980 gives 0.02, 29.6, 29.4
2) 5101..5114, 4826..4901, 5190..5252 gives 0.02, 28.8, 28.1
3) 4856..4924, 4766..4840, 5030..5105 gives 0.05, 29.9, 28.2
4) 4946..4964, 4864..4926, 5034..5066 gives -0.03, 28.4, 28.5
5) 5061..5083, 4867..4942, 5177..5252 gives 0.00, 28.6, 27.3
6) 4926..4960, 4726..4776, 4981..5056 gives -0.03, 29.1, 27.9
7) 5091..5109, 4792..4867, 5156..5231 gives -0.05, 29.6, 25.5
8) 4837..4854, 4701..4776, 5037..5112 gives -0.06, 29.1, 28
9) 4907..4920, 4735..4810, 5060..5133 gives 0.01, 29.3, 27.9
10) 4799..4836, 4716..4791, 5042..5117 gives -0.05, 29.4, 28.2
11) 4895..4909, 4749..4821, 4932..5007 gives -0.03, 29.6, 28.6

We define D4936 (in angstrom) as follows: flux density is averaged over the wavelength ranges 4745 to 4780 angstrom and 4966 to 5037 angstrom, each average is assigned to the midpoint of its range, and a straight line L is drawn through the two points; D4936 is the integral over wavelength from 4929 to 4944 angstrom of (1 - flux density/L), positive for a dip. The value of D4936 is -0.2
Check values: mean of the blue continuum 29.3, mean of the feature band 28.9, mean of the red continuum 28.2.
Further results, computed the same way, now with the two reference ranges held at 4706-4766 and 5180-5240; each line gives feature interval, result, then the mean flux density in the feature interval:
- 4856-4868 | 0.97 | 26.3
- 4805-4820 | -1.15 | 31.1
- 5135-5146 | 0.11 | 26.9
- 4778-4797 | -0.05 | 29.1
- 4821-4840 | -0.60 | 29.7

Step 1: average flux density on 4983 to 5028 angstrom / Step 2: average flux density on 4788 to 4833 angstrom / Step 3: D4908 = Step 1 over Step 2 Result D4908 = 0.92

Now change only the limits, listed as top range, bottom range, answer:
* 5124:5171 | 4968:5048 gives 0.93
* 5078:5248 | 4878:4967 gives 0.93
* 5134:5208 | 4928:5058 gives 0.88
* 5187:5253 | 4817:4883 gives 0.96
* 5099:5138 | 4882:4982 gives 0.96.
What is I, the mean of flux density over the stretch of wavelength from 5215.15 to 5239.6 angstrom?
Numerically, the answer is 28.4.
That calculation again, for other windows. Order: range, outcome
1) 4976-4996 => 28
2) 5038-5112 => 28.1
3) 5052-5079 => 28.5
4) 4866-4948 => 28.7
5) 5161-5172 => 22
